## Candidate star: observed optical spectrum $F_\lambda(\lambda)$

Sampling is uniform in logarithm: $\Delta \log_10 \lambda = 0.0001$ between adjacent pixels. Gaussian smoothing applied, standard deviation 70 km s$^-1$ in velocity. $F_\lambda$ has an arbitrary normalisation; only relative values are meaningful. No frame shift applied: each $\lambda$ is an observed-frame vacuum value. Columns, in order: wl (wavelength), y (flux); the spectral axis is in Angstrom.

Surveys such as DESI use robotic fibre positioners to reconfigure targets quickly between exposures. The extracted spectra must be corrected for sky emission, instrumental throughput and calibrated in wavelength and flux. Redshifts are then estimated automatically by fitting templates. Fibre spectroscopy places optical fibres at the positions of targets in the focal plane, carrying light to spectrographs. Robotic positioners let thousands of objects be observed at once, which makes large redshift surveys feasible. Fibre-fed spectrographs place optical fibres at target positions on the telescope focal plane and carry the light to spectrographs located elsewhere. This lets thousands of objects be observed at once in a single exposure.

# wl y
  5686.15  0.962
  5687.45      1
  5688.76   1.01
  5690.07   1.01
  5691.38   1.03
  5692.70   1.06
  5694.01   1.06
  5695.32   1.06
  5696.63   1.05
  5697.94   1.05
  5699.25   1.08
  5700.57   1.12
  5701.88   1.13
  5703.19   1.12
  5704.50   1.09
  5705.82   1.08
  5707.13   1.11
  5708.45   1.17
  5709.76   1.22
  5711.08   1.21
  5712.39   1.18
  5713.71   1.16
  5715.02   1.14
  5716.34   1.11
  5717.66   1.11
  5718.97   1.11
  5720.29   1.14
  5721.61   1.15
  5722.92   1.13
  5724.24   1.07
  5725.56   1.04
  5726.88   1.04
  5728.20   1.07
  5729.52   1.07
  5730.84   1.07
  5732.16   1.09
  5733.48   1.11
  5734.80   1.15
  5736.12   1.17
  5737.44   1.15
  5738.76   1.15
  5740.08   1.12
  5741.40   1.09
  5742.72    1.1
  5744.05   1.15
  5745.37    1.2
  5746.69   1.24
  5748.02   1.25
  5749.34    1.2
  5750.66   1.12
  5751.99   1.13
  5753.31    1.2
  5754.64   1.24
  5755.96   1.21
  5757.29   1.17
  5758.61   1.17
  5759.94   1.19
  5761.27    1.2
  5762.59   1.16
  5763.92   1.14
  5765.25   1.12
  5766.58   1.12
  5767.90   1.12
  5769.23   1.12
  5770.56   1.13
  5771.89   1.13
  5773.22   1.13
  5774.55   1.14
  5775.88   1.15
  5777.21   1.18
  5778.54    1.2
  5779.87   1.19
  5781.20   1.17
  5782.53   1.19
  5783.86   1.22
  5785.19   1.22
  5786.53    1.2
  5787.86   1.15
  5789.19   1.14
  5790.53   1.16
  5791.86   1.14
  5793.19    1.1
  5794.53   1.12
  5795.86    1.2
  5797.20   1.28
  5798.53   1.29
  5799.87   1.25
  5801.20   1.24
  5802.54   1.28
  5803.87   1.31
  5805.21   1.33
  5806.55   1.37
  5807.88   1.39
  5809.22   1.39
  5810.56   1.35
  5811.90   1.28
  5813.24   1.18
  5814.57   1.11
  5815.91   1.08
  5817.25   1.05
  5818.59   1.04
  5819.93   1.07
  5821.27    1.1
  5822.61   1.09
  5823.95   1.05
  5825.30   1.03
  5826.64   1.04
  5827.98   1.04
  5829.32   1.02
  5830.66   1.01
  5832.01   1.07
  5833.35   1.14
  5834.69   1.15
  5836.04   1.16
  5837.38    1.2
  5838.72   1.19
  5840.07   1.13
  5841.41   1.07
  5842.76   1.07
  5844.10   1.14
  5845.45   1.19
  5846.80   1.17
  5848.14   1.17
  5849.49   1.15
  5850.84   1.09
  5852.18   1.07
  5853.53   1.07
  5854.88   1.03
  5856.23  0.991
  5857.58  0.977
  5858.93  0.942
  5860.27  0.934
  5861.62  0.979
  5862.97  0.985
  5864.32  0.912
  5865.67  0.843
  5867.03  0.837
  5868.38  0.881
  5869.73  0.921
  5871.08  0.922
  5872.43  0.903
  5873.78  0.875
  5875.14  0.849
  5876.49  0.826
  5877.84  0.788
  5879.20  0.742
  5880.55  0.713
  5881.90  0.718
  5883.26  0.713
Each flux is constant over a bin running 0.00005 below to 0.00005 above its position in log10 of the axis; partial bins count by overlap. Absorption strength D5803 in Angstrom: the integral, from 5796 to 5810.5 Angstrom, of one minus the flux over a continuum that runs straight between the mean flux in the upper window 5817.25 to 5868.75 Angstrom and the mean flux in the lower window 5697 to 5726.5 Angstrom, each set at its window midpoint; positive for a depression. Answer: -3.2 Angstrom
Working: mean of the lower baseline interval 1.12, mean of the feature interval 1.31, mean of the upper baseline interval 1.05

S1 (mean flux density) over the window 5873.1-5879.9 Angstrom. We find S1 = 0.815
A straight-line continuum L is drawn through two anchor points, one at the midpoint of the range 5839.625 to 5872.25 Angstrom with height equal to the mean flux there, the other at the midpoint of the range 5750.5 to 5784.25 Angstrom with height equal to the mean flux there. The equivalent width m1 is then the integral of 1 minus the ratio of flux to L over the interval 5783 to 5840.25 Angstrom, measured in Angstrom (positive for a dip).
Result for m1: -4.2 Angstrom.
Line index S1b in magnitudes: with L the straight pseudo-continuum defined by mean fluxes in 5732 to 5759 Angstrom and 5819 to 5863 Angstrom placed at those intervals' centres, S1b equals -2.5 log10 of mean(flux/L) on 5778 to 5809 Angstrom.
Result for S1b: -0.10 mag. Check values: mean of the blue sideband 1.16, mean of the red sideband 1.08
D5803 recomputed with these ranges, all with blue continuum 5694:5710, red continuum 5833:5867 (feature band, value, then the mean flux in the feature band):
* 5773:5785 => -1.1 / 1.18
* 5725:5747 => -0.5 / 1.12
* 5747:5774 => -1.9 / 1.16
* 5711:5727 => -0.3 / 1.12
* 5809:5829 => -0.9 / 1.12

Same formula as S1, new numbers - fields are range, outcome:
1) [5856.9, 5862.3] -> 0.959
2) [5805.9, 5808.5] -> 1.38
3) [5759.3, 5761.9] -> 1.19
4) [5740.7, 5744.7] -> 1.11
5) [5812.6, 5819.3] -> 1.09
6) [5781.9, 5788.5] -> 1.2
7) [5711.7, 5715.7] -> 1.16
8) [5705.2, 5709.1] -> 1.12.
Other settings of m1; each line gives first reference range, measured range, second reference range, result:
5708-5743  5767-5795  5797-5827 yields 0.4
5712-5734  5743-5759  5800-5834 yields -0.9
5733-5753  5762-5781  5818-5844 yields -0.2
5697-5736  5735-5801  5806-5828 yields -1.9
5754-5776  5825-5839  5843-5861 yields -0.1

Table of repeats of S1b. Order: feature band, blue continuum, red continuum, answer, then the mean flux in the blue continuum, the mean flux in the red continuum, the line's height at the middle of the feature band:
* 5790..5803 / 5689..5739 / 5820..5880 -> -0.15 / 1.11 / 1.02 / 1.05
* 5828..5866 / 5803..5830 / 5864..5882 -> -0.08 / 1.17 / 0.84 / 0.991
